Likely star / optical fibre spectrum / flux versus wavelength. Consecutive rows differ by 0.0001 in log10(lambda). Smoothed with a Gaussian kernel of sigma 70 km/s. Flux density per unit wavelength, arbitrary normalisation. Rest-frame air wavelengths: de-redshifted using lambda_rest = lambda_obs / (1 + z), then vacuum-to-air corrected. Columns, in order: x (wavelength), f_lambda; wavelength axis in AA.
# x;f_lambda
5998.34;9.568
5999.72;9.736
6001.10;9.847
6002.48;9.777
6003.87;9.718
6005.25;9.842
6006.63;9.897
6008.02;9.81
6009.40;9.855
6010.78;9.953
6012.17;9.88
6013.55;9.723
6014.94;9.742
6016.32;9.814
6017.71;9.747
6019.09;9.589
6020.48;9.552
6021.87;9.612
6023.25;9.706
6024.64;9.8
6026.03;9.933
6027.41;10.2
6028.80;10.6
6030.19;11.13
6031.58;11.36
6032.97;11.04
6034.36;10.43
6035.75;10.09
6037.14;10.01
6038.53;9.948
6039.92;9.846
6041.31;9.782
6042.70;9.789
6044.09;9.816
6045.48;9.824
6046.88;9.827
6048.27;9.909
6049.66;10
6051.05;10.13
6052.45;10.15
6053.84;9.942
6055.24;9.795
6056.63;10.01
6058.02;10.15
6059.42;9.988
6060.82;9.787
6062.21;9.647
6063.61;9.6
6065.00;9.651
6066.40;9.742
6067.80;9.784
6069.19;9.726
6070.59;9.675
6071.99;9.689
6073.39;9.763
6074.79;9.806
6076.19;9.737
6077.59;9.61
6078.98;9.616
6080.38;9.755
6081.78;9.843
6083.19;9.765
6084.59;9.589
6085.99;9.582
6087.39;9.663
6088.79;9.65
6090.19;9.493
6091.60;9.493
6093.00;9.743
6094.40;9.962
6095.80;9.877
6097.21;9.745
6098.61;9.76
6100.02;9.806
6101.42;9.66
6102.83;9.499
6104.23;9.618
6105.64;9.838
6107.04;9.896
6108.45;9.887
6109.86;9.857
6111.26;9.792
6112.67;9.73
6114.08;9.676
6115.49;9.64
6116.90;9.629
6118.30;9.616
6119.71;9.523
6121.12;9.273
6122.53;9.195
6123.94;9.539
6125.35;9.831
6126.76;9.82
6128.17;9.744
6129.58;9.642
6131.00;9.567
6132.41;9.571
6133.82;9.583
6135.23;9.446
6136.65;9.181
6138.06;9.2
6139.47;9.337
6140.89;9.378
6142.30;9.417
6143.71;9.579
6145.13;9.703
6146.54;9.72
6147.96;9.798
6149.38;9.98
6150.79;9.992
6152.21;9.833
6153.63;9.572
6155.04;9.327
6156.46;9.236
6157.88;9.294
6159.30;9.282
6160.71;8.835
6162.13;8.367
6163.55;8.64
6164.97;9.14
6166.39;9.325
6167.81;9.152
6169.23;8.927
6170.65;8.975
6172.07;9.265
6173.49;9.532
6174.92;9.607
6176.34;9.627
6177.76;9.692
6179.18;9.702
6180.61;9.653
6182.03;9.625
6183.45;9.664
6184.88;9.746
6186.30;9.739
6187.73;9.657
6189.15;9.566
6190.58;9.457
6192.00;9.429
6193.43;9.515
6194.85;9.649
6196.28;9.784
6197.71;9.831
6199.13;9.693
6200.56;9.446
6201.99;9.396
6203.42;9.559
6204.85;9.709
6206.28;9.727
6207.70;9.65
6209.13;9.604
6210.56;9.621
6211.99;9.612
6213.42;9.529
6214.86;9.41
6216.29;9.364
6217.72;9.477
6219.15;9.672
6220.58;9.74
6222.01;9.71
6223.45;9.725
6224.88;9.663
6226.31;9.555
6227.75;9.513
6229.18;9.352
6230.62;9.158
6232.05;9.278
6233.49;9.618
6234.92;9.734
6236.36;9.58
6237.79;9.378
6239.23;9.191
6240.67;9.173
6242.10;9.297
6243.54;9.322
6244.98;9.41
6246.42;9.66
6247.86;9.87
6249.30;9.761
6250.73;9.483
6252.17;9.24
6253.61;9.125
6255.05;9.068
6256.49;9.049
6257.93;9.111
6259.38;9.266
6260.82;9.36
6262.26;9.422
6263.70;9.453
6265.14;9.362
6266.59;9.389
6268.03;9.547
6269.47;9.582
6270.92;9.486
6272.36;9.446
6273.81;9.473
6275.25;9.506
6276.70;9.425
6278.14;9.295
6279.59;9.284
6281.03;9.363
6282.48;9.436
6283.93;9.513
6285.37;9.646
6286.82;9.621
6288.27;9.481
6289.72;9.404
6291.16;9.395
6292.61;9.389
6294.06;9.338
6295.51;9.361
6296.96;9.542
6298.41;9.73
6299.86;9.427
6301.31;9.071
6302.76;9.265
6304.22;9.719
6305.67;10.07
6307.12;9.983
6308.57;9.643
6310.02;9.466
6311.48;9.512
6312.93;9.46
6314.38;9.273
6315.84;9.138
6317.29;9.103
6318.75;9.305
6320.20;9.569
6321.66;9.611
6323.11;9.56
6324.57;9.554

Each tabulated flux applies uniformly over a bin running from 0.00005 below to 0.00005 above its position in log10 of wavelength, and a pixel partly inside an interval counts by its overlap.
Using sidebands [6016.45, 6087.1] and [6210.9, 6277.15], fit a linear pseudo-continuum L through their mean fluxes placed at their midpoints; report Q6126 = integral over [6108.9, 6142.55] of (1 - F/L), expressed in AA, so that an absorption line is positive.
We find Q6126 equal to 0.63 AA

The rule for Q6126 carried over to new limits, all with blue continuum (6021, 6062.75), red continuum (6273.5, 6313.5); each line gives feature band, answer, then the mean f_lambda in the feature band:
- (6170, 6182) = 0.3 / 9.51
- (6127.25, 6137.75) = 0.4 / 9.52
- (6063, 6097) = 1.0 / 9.7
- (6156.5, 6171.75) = 1.2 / 9.01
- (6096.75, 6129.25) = 0.8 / 9.68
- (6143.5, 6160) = 0.4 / 9.61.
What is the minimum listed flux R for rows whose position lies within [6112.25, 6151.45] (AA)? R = 9.181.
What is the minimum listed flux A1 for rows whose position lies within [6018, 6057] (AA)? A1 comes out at 9.552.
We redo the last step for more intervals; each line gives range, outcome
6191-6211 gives 9.396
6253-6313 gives 9.049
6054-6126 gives 9.195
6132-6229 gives 8.367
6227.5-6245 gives 9.158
